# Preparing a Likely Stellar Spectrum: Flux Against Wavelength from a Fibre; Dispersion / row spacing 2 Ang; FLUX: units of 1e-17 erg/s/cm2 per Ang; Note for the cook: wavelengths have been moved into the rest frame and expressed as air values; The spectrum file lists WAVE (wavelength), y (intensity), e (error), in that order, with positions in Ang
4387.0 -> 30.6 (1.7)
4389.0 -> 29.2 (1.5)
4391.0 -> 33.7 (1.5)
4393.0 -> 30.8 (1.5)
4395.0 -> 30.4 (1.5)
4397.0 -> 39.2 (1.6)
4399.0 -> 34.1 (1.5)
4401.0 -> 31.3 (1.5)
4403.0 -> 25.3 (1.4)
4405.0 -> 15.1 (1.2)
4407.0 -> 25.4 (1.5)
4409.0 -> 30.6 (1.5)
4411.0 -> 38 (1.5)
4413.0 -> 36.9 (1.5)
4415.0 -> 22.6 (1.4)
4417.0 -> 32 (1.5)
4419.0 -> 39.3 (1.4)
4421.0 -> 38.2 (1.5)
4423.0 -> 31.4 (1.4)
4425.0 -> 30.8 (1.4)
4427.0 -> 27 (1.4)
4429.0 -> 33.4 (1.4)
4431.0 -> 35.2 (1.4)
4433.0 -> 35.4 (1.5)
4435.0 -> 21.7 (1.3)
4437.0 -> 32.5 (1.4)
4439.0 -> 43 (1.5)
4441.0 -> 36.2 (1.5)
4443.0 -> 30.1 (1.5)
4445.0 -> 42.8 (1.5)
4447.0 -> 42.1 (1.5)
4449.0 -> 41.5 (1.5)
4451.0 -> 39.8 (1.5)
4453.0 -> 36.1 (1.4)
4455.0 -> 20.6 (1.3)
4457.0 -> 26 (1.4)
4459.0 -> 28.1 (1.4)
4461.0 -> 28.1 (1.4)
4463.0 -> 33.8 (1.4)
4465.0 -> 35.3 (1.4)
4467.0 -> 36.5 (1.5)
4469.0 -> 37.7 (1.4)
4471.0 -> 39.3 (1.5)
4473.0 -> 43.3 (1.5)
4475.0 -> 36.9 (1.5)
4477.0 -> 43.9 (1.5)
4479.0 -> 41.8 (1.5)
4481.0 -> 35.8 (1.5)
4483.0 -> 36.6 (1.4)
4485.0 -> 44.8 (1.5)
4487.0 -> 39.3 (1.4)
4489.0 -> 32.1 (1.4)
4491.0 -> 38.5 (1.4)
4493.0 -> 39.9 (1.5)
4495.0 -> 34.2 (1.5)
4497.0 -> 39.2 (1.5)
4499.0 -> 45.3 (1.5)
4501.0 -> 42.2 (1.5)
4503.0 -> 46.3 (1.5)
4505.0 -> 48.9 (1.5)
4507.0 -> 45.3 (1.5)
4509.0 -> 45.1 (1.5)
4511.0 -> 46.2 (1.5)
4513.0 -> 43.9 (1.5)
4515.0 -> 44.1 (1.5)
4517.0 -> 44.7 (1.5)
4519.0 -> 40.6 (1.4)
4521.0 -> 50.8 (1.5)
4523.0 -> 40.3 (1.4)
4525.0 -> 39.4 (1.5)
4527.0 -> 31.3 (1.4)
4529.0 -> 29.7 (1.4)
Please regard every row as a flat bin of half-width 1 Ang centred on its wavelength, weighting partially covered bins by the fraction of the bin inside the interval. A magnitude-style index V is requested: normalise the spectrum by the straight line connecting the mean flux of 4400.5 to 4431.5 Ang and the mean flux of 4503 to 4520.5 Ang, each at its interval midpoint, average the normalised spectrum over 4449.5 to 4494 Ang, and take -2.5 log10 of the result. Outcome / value 0.086 mag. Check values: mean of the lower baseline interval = 30.7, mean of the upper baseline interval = 45.1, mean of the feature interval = 36.2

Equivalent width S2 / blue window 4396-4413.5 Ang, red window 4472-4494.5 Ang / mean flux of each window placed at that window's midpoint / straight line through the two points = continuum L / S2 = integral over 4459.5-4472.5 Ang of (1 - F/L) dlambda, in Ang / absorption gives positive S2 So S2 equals 0.8 Ang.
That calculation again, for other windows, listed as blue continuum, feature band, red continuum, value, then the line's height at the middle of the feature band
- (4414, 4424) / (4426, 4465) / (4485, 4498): 1.3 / 34.6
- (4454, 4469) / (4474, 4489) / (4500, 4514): -1.0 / 36.9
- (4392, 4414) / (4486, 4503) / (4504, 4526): 1.1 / 41.9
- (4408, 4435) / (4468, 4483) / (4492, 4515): 0.0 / 39.7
